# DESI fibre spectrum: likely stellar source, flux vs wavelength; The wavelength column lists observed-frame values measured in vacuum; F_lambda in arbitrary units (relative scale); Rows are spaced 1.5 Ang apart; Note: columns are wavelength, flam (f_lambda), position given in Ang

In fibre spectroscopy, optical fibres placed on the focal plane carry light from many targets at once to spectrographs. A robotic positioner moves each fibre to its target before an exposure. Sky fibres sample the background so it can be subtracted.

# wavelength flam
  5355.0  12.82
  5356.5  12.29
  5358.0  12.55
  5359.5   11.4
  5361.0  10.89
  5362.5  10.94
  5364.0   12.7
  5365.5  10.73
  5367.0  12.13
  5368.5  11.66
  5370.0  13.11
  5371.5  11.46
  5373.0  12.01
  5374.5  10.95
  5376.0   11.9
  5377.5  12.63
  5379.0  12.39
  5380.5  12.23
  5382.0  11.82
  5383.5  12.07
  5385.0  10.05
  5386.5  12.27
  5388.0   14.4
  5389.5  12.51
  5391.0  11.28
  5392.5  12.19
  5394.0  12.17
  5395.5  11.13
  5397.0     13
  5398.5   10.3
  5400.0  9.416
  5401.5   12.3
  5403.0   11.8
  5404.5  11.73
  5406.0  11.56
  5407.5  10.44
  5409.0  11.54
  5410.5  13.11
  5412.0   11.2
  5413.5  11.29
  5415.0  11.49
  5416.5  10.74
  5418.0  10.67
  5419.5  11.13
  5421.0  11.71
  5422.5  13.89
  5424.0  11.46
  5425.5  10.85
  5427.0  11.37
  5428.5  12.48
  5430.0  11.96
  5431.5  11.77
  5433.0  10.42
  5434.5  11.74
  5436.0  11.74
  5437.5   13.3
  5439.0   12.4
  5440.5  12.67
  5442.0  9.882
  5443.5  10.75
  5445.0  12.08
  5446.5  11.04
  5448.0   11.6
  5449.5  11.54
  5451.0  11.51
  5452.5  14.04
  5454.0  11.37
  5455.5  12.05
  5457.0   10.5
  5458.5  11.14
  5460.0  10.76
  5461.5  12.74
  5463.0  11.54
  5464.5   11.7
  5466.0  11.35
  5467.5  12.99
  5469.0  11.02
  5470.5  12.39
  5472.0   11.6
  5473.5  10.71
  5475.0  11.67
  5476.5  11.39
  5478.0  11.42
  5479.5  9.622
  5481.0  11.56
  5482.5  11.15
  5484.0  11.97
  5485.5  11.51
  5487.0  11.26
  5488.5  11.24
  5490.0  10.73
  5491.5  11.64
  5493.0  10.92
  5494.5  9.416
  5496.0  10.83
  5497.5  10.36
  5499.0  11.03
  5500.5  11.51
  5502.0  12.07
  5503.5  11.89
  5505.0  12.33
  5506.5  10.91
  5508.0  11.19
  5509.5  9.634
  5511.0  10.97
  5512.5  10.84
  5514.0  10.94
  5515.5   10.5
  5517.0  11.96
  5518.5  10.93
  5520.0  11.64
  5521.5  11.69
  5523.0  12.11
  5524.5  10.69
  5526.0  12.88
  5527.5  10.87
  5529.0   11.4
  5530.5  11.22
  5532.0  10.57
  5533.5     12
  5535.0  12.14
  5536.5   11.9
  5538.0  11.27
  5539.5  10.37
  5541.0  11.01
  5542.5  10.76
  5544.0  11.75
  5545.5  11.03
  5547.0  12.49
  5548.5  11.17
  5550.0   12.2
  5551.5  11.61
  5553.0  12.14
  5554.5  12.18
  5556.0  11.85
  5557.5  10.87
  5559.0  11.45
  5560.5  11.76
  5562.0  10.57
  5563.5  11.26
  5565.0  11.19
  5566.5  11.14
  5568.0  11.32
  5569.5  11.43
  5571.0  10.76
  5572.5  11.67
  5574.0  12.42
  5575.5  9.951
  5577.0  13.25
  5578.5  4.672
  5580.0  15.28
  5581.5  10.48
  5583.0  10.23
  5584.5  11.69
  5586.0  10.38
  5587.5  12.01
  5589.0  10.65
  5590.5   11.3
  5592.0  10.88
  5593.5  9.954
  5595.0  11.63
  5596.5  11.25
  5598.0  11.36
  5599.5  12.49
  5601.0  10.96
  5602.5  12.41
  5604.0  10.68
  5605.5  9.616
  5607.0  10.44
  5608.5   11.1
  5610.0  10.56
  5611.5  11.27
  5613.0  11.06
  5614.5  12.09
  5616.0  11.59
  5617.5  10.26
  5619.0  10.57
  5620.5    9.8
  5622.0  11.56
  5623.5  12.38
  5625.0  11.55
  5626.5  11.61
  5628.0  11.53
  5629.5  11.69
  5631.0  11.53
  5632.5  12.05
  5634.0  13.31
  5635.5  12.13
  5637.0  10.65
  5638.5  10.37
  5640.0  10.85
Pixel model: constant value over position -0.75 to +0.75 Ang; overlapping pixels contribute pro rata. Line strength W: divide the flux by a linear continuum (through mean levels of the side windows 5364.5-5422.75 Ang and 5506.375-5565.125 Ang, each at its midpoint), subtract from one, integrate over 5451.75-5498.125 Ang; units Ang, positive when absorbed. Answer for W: 0.6 Ang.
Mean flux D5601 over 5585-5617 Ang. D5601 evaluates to 11.1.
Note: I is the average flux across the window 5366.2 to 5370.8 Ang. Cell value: 12.3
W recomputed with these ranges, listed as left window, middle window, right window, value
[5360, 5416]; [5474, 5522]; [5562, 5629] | 1.15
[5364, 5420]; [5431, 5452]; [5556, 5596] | -0.15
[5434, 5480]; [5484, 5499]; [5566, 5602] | 0.73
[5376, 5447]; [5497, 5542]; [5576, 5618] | 0.13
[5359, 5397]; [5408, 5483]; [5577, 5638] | 0.62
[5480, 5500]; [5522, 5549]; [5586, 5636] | -0.72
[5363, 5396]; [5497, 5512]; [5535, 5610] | 0.39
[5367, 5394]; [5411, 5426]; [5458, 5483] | 0.41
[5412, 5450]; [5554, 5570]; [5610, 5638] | 0.20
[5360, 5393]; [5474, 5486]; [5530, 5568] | 0.37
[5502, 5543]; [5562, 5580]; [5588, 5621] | 0.21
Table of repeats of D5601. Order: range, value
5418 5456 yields 11.8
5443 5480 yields 11.6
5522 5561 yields 11.5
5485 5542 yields 11.2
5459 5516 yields 11.2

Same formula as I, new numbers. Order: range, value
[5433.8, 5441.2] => 12.4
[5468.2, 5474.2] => 11.4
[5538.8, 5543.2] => 10.7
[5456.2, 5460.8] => 10.8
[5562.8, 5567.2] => 11.2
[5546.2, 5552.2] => 11.9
